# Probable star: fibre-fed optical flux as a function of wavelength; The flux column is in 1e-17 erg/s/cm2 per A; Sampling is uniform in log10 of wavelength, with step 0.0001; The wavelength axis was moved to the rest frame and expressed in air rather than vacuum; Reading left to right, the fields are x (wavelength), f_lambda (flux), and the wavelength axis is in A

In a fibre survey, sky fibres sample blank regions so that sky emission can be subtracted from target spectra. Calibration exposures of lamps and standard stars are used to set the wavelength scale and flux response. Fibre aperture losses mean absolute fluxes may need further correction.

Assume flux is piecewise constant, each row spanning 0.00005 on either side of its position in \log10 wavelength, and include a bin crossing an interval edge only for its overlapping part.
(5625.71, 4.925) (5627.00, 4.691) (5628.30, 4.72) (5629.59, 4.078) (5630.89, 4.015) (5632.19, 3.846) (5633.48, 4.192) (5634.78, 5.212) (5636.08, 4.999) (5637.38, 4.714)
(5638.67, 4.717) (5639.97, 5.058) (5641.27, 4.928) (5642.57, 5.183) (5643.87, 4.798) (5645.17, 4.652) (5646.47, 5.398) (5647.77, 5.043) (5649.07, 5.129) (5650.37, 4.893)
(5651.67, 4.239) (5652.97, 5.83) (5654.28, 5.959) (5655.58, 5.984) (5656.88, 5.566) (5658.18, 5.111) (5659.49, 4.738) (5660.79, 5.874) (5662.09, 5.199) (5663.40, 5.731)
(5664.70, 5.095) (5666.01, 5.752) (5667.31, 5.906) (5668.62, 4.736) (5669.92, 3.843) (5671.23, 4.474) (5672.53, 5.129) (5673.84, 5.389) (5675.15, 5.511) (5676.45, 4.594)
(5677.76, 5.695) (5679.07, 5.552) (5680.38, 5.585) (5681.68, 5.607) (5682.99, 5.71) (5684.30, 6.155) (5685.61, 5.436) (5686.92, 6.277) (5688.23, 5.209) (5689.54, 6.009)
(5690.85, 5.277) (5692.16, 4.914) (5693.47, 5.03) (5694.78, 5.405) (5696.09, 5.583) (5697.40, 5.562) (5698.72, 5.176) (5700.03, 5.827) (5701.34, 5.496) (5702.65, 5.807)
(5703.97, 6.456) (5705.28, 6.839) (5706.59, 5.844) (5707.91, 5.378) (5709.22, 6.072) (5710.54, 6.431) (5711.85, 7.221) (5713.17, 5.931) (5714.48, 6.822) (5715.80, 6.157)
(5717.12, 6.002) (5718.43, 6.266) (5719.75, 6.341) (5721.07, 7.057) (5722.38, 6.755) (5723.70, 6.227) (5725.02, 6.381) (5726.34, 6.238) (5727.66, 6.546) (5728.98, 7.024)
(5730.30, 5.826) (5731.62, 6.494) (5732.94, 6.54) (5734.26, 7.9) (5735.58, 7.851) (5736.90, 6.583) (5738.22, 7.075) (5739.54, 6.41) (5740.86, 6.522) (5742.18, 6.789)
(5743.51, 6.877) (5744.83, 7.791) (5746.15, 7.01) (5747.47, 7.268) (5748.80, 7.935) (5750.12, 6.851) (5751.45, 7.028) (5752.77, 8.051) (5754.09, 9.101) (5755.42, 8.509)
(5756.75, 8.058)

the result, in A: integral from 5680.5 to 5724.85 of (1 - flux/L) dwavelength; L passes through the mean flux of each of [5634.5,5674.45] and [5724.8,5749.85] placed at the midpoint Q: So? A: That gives 1.59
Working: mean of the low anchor 5.14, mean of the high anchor 6.91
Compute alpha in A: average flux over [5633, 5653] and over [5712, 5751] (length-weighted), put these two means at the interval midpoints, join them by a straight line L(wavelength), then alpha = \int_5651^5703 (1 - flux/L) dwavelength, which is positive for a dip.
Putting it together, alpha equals 1.9 A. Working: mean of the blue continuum 4.92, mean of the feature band 5.4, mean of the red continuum 6.75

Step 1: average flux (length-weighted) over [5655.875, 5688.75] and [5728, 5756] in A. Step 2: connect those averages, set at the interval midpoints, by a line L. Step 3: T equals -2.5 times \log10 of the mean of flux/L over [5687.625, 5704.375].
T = 0.09 mag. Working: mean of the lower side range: 5.36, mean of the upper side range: 7.2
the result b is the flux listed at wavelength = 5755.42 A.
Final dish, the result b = 8.509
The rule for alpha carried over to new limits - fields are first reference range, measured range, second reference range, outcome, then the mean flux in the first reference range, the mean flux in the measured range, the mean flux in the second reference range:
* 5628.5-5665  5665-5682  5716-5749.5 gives 1.08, 5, 5.2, 6.78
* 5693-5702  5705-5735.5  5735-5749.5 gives -0.90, 5.45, 6.47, 7.1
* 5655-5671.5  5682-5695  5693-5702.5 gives -0.34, 5.25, 5.55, 5.47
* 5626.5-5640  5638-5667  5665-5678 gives -2.48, 4.54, 5.23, 5.08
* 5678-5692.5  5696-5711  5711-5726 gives 0.52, 5.63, 5.87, 6.46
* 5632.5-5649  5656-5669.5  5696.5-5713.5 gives -0.21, 4.9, 5.36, 6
